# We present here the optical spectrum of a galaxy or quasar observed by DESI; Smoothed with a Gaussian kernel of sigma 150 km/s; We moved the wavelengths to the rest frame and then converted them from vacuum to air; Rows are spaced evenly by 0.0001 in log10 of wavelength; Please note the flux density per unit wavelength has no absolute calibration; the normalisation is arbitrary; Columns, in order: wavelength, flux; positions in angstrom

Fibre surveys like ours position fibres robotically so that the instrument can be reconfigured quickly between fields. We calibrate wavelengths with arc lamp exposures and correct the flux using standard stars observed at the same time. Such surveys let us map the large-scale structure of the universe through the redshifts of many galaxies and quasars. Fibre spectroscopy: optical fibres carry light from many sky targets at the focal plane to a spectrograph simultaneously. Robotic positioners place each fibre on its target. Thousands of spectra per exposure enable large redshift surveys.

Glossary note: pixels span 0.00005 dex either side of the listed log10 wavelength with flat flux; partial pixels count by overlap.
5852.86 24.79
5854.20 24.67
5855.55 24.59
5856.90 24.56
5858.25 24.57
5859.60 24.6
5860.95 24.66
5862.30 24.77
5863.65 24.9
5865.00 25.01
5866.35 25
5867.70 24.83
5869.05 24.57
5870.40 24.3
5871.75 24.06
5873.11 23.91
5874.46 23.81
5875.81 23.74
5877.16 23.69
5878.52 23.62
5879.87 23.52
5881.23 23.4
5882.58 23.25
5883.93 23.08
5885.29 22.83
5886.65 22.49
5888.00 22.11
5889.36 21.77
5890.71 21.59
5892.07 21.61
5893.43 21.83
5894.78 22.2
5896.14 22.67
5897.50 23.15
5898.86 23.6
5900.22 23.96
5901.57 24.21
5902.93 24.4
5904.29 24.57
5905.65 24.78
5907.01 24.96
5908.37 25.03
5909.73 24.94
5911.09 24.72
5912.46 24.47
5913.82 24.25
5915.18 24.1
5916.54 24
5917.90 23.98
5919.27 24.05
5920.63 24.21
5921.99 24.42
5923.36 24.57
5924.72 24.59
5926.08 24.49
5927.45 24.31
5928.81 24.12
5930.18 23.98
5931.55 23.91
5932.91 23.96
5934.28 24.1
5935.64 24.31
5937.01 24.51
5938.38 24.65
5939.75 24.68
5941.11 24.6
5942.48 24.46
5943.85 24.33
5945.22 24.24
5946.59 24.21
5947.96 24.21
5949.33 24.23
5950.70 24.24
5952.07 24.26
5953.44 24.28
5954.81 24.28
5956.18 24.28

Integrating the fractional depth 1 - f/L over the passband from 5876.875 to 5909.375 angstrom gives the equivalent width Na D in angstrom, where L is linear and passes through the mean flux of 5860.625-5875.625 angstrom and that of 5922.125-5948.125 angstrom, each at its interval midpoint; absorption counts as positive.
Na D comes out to 1.5 angstrom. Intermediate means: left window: 24.5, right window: 24.3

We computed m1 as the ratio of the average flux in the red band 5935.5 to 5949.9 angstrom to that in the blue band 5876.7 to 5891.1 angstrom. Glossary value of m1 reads 1.1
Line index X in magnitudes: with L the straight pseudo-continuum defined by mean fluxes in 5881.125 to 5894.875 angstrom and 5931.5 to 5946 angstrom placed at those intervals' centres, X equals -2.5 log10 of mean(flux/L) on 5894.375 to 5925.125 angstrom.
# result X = -0.04 mag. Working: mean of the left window 22.4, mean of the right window 24.4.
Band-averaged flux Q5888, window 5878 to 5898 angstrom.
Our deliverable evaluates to 22.6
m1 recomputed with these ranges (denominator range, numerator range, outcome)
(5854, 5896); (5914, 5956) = 1.03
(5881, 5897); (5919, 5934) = 1.08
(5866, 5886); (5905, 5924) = 1.03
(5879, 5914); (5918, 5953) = 1.04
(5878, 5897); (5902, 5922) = 1.08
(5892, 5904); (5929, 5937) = 1.04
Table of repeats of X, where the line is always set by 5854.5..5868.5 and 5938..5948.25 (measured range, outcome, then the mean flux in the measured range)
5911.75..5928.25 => 0.01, 24.3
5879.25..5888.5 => 0.08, 23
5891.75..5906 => 0.06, 23.4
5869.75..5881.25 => 0.04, 23.8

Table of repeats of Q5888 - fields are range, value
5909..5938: 24.3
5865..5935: 23.8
